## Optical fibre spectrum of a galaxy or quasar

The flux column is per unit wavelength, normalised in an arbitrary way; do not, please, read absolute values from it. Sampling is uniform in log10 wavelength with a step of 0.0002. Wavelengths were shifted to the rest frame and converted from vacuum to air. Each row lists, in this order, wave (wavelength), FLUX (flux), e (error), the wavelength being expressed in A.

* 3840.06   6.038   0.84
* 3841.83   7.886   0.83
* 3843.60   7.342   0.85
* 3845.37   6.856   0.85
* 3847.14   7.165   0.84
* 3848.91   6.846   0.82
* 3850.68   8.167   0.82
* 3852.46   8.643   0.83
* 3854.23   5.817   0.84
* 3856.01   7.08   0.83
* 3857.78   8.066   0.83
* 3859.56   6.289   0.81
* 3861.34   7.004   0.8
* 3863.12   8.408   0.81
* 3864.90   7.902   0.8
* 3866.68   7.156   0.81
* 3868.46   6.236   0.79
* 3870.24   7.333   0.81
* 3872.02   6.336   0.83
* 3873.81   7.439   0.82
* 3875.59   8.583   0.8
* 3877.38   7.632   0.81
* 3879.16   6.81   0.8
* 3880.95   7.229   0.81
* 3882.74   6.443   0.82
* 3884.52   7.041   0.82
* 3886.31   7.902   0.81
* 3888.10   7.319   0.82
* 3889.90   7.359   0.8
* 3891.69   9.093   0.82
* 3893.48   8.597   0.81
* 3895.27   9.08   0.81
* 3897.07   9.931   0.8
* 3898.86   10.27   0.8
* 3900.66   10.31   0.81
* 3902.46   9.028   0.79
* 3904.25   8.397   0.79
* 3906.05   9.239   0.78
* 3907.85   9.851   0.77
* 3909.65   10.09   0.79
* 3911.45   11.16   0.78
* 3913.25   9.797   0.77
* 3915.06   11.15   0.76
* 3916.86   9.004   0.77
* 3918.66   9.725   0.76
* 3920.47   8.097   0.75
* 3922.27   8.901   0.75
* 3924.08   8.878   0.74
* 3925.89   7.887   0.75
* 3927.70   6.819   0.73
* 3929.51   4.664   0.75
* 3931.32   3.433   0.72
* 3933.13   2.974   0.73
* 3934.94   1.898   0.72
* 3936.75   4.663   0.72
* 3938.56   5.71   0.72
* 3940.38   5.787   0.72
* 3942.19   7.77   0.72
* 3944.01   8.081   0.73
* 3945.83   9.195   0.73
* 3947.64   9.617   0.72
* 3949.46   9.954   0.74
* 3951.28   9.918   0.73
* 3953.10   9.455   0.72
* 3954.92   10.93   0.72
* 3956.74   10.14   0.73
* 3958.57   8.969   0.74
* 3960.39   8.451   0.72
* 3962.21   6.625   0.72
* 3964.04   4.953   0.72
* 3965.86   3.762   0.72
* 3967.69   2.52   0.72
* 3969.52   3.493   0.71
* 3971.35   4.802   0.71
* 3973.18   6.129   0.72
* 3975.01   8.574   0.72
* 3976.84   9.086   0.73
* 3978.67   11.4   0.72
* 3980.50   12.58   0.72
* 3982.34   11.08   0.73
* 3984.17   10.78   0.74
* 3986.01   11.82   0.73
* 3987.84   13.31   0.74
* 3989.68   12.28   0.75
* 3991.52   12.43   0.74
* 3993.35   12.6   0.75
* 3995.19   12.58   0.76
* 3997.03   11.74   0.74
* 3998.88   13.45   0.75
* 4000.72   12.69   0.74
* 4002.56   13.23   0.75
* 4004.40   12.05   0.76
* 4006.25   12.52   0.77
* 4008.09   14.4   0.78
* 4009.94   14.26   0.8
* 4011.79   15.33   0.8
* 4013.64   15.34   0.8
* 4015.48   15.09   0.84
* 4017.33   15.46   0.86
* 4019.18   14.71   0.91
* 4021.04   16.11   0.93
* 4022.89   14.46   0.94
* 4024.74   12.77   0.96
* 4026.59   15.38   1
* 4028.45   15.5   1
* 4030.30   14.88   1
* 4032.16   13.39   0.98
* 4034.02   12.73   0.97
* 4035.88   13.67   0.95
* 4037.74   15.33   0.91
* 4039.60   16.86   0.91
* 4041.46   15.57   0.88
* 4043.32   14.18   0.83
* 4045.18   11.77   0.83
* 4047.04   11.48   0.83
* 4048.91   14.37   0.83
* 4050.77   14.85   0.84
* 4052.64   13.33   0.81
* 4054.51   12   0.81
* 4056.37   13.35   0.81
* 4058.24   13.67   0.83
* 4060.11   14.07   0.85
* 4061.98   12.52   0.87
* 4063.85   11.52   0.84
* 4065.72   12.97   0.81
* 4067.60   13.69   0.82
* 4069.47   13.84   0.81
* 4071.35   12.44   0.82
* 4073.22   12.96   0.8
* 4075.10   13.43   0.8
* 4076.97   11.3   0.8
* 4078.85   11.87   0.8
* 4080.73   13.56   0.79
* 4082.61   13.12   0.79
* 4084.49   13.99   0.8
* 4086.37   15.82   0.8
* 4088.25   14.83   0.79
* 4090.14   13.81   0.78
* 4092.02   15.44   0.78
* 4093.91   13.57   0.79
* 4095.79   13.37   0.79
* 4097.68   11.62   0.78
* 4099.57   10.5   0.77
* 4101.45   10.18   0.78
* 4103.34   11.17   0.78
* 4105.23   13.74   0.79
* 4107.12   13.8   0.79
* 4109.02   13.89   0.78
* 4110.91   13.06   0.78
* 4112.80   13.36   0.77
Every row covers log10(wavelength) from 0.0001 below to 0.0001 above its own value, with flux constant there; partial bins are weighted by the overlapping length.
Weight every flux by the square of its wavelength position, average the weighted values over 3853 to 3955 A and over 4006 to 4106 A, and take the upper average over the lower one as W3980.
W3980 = 1.87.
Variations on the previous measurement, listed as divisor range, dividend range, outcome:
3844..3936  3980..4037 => 1.85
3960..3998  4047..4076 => 1.51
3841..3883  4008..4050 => 2.16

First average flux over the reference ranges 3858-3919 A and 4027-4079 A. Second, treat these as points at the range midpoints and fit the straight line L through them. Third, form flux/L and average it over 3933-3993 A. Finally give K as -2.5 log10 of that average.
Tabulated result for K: 0.29 mag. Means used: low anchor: 8.38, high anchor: 13.5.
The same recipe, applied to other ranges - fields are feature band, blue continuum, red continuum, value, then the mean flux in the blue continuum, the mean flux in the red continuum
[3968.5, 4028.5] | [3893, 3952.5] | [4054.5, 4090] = -0.14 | 8.18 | 13.3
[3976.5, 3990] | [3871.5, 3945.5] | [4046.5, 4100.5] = -0.13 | 7.83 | 13.2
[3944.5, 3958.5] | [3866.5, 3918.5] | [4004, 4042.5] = 0.15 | 8.52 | 14.6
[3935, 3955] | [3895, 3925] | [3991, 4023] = 0.38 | 9.59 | 13.8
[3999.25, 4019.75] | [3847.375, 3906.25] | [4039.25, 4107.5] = -0.22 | 7.83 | 13.2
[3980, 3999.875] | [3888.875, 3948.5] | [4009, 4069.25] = -0.06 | 8.07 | 14.1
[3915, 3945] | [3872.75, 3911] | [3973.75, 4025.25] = 0.44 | 8.48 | 12.9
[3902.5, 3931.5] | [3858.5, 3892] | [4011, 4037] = 0.07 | 7.31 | 14.6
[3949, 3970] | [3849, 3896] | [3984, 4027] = 0.46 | 7.48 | 13.6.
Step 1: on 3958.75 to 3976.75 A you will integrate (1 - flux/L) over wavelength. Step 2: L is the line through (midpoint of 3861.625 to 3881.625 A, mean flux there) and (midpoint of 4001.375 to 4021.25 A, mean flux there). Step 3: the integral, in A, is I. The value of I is 9.4 A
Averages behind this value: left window 7.36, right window 14.3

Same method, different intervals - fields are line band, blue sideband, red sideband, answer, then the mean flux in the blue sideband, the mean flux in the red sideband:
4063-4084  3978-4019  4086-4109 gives 0.4 A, 13.1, 13.1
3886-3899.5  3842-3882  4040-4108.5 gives -0.9 A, 7.3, 13.2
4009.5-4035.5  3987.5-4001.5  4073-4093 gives -3.5 A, 12.6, 13.7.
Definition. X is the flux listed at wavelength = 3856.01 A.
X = 7.08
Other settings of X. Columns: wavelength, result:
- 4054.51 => 12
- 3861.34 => 7.004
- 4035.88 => 13.67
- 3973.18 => 6.129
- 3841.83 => 7.886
